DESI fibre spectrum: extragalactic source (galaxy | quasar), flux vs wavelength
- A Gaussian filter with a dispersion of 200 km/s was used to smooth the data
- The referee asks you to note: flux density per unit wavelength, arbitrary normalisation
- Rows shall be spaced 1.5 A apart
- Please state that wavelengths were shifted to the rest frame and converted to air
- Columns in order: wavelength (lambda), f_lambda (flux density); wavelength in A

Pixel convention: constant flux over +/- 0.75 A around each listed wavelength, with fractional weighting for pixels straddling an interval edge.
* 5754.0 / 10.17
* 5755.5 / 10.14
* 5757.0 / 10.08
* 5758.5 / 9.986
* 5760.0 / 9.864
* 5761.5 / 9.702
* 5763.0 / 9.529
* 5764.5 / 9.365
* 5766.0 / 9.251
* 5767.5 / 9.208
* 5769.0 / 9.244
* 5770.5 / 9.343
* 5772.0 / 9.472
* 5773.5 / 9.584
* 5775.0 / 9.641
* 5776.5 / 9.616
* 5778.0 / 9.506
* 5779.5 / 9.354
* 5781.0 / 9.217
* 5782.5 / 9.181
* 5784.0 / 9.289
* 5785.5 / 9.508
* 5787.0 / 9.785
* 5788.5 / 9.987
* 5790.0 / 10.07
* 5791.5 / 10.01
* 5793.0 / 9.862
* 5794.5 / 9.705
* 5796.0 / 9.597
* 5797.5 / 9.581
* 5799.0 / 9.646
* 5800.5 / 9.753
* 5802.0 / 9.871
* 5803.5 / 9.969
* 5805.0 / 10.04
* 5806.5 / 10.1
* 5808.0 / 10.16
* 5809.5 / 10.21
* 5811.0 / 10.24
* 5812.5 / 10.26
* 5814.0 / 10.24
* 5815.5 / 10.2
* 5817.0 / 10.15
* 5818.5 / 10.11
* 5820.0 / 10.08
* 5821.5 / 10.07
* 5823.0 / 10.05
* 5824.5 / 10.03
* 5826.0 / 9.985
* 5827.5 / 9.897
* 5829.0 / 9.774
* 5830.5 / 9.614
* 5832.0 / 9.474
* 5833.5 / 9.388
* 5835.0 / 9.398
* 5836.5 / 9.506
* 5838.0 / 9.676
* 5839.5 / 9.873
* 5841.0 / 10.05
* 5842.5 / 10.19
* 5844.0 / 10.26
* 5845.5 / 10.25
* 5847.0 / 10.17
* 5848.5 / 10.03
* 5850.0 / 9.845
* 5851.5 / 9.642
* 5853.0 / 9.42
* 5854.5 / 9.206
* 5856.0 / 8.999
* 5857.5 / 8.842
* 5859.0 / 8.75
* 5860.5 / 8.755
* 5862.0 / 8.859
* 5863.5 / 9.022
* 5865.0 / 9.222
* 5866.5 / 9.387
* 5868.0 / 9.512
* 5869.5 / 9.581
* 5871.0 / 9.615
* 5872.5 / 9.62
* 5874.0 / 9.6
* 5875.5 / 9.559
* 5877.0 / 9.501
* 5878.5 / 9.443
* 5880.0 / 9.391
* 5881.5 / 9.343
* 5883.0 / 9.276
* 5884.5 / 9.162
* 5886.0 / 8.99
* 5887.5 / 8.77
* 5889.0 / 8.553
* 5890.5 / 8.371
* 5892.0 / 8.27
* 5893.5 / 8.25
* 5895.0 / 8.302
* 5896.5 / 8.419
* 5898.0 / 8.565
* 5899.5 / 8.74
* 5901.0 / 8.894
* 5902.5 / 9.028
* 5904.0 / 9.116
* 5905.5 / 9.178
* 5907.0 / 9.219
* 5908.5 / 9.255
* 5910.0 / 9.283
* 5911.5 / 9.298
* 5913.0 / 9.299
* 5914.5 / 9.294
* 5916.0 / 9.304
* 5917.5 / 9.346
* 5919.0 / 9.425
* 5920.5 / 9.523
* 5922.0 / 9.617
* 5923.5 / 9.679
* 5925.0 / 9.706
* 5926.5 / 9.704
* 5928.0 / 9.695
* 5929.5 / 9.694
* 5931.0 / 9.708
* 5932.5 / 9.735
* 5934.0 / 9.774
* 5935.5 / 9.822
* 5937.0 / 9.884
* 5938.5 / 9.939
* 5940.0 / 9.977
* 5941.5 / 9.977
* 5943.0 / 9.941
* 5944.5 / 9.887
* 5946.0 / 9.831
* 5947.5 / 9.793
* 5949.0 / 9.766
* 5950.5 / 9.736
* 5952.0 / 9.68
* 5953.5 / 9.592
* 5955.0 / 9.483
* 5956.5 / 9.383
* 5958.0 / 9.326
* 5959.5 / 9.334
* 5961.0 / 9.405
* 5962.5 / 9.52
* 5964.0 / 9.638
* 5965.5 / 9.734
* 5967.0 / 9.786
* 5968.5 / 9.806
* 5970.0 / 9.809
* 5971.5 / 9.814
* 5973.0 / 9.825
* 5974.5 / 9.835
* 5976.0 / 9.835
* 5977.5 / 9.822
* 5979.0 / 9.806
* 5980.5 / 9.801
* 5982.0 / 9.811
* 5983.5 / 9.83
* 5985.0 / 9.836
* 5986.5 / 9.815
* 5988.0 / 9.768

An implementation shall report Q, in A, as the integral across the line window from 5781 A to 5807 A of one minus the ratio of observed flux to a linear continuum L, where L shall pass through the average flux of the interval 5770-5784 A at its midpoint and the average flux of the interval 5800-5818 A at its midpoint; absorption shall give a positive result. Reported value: 0.1 A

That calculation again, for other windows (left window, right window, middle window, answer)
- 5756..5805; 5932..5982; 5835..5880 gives 0.7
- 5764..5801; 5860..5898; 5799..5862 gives -3.3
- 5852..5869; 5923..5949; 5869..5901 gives 1.1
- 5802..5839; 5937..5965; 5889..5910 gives 2.2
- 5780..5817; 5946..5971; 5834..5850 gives -0.2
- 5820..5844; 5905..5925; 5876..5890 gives 0.6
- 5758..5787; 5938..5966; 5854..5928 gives 3.5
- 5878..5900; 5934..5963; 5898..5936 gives -0.7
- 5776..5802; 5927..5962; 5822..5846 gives -0.4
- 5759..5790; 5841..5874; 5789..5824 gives -1.8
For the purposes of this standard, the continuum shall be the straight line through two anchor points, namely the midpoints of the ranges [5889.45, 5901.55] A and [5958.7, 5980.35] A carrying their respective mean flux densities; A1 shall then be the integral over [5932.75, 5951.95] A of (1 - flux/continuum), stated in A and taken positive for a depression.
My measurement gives -1.23 A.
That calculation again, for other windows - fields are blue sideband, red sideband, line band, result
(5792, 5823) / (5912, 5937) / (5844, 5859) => 0.38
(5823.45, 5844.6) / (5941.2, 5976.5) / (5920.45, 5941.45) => -0.10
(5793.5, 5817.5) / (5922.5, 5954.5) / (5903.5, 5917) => 0.78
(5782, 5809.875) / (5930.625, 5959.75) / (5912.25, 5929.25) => 0.41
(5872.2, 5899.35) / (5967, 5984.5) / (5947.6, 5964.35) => 0.15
